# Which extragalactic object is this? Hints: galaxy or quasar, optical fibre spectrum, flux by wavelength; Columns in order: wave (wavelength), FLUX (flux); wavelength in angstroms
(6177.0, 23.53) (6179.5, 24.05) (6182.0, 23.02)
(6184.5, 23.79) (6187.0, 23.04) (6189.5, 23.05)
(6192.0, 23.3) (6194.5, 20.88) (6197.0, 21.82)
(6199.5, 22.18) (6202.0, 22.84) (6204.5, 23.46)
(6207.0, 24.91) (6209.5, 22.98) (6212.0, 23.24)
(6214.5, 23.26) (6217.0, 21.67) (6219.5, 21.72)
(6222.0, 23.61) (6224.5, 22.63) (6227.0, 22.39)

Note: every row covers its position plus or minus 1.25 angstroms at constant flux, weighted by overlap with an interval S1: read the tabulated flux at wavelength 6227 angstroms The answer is 22.39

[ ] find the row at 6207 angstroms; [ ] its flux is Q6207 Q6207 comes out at 24.91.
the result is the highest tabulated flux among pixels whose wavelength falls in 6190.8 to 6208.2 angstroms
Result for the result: 24.91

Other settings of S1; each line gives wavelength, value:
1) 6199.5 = 22.18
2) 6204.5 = 23.46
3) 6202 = 22.84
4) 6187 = 23.04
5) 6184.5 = 23.79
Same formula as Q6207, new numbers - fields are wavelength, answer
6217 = 21.67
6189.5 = 23.05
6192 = 23.3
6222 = 23.61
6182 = 23.02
